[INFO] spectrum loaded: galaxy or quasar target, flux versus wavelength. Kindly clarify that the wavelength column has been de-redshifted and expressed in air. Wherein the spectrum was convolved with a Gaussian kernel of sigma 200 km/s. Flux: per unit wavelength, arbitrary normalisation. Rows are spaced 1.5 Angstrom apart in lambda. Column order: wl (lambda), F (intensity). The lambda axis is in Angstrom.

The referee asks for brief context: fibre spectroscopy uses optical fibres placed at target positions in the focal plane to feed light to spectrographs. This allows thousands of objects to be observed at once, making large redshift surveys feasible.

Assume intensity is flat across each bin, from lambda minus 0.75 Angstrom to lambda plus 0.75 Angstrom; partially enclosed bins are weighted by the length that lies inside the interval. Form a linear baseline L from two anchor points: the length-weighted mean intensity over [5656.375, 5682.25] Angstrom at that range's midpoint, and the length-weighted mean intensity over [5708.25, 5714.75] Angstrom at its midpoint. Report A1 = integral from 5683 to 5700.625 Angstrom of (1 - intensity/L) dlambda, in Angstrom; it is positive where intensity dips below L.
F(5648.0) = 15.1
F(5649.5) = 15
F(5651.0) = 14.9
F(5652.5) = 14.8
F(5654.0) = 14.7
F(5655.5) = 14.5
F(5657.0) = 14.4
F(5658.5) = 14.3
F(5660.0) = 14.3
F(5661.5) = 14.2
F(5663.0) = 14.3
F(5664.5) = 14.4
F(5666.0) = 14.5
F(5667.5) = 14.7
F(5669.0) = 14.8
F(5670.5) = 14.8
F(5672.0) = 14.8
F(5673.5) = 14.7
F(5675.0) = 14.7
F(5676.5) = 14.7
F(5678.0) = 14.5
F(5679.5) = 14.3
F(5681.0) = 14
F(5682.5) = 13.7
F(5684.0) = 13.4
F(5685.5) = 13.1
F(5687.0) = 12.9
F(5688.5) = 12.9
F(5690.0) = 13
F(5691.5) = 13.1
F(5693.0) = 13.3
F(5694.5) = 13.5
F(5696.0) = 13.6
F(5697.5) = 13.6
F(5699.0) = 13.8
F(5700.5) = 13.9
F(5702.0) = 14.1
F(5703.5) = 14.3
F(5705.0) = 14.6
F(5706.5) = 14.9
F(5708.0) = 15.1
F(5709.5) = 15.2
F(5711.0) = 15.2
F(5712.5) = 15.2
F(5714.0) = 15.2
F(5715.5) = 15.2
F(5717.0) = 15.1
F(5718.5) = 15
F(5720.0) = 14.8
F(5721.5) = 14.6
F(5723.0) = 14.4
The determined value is 1.8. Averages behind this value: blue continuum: 14.5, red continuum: 15.2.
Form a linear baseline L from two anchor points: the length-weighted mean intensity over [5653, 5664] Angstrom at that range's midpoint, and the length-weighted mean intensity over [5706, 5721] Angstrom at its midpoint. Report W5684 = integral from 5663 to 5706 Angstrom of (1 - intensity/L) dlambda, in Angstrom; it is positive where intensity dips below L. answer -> 2.1 Angstrom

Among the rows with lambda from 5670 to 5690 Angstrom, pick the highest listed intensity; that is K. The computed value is 14.8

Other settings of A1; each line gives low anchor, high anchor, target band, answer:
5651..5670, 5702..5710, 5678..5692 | 1.1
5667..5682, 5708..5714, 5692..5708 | 1.1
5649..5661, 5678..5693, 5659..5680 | -0.8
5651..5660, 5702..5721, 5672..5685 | 0.4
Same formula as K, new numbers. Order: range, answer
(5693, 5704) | 14.3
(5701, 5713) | 15.2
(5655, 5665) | 14.5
